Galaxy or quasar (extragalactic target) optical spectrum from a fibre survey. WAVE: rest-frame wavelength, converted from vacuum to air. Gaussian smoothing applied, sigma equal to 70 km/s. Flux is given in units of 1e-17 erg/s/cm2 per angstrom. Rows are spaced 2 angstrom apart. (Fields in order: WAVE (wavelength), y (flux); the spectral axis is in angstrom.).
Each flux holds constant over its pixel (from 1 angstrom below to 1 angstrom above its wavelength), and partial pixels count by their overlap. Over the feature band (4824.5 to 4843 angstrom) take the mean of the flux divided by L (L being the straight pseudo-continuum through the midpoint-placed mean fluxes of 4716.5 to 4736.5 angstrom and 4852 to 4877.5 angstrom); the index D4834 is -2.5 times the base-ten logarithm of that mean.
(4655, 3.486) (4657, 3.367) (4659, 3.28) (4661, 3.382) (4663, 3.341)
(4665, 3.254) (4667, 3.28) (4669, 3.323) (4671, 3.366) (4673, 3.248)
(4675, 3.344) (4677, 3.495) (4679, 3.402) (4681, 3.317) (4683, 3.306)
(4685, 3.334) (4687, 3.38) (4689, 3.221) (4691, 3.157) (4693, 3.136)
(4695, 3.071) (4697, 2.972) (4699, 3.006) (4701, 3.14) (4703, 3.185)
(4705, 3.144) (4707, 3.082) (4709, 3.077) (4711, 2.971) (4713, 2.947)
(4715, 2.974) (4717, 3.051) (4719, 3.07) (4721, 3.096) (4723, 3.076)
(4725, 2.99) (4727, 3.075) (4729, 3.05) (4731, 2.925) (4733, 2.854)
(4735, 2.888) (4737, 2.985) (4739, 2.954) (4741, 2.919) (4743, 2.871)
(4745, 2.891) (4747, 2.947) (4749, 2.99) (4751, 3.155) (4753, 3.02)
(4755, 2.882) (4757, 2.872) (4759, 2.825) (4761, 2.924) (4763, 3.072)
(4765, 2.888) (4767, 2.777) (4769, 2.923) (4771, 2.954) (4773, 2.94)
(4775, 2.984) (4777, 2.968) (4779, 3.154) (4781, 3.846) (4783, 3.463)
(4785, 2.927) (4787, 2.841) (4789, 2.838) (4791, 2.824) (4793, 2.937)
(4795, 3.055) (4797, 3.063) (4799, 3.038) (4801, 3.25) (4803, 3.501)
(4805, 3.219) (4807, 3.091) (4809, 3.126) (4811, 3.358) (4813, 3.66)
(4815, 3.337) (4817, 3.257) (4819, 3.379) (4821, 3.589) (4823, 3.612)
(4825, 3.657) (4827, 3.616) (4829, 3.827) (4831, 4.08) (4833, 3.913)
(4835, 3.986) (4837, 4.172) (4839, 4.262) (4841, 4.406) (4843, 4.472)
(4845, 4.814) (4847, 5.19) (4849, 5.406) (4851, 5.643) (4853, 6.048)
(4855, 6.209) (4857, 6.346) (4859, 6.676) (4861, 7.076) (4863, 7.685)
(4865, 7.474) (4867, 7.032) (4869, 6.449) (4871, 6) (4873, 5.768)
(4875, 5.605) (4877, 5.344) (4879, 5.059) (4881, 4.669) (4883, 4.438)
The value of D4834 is 0.38 mag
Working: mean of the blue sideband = 3.01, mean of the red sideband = 6.46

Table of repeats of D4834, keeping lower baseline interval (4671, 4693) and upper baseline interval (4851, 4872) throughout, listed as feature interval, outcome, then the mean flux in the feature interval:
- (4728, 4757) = 0.443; 2.95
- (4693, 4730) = 0.251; 3.06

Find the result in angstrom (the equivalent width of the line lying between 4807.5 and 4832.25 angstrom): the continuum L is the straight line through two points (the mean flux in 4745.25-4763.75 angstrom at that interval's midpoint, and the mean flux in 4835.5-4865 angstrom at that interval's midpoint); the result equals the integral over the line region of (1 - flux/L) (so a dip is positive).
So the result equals 6.48 angstrom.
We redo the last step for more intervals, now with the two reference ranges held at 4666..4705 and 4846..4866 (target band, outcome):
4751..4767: 5.8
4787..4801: 6.1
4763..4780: 6.6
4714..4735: 5.0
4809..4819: 4.0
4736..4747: 3.5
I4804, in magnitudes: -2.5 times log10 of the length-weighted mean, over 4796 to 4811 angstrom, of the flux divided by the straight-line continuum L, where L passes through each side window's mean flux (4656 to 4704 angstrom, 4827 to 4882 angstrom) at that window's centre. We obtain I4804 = 0.44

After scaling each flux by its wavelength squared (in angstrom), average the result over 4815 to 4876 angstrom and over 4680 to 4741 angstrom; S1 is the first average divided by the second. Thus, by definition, 1.8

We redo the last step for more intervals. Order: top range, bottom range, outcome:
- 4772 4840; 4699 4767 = 1.16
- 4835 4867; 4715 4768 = 2.02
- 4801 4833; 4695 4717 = 1.20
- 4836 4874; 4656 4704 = 1.93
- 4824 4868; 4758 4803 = 1.79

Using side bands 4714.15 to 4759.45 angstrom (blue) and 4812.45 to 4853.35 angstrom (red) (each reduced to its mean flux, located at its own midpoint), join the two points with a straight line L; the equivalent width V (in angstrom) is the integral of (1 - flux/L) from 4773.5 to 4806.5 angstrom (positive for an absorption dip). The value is 4.7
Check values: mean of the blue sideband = 2.97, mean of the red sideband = 4.18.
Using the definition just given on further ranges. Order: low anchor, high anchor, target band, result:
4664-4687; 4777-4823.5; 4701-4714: 0.92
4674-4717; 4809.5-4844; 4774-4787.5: 1.48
